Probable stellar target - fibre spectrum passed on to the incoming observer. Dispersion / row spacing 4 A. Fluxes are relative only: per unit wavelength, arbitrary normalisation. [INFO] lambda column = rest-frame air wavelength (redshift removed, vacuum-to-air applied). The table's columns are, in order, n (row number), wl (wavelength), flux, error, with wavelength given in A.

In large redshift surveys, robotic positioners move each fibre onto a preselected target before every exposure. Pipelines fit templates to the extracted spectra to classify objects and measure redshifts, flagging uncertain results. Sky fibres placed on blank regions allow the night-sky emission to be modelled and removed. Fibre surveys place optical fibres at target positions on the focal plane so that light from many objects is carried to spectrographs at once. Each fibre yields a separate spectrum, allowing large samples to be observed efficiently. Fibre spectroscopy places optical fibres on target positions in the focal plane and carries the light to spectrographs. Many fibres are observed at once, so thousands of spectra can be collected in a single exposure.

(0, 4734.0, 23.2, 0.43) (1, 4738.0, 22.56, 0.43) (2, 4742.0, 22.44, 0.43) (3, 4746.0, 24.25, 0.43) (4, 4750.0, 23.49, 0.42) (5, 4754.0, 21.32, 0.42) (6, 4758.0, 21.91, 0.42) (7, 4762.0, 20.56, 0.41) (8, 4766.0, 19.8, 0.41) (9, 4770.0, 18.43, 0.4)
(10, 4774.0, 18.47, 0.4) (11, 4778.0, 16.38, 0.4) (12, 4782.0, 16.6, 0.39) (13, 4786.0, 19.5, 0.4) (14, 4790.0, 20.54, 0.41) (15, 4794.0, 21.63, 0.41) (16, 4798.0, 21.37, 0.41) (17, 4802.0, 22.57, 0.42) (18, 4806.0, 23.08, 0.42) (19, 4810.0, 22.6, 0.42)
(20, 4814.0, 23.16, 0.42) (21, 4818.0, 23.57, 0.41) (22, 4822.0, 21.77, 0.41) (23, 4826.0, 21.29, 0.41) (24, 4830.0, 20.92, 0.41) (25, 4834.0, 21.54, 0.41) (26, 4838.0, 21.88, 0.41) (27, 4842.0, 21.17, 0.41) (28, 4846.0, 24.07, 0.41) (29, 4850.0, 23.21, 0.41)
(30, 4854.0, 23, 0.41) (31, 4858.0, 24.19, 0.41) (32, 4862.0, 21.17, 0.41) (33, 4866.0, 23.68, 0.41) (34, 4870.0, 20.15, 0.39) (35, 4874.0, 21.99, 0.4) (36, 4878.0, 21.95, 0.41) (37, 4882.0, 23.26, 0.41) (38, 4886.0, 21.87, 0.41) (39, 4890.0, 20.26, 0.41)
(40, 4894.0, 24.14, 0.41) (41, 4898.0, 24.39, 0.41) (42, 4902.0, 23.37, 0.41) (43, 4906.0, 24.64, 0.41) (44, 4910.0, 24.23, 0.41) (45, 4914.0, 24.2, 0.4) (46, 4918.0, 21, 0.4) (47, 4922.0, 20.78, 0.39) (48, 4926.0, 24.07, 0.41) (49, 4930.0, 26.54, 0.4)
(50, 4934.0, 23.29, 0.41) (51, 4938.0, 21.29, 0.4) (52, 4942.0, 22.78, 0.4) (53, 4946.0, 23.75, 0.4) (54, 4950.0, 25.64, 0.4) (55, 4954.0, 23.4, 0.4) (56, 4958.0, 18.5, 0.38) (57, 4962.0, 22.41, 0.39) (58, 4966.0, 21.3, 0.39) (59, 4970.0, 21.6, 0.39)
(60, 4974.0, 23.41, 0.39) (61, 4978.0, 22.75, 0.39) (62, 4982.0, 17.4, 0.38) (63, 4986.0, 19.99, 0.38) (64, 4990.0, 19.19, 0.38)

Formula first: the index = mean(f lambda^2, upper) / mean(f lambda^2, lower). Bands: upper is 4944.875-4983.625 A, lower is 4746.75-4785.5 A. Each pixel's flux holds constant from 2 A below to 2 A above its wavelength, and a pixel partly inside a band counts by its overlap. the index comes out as 1.2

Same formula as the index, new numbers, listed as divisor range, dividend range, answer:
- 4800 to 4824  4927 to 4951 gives 1.10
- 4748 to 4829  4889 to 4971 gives 1.16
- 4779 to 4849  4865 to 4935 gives 1.10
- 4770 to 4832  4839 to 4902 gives 1.12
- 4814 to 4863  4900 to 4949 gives 1.08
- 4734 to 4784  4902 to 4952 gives 1.22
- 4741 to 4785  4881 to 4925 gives 1.20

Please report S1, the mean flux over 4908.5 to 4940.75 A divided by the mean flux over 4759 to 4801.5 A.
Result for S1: 1.19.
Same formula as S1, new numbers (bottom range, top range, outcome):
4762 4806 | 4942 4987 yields 1.11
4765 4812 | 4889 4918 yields 1.17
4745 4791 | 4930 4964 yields 1.14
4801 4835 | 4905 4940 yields 1.05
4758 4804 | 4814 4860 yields 1.14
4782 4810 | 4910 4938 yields 1.10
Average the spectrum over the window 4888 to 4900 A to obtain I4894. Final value 22.9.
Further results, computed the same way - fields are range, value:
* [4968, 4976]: 22.5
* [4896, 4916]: 24.2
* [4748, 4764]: 21.8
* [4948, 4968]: 22.2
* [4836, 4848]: 22.4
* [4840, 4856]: 22.9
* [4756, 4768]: 20.8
